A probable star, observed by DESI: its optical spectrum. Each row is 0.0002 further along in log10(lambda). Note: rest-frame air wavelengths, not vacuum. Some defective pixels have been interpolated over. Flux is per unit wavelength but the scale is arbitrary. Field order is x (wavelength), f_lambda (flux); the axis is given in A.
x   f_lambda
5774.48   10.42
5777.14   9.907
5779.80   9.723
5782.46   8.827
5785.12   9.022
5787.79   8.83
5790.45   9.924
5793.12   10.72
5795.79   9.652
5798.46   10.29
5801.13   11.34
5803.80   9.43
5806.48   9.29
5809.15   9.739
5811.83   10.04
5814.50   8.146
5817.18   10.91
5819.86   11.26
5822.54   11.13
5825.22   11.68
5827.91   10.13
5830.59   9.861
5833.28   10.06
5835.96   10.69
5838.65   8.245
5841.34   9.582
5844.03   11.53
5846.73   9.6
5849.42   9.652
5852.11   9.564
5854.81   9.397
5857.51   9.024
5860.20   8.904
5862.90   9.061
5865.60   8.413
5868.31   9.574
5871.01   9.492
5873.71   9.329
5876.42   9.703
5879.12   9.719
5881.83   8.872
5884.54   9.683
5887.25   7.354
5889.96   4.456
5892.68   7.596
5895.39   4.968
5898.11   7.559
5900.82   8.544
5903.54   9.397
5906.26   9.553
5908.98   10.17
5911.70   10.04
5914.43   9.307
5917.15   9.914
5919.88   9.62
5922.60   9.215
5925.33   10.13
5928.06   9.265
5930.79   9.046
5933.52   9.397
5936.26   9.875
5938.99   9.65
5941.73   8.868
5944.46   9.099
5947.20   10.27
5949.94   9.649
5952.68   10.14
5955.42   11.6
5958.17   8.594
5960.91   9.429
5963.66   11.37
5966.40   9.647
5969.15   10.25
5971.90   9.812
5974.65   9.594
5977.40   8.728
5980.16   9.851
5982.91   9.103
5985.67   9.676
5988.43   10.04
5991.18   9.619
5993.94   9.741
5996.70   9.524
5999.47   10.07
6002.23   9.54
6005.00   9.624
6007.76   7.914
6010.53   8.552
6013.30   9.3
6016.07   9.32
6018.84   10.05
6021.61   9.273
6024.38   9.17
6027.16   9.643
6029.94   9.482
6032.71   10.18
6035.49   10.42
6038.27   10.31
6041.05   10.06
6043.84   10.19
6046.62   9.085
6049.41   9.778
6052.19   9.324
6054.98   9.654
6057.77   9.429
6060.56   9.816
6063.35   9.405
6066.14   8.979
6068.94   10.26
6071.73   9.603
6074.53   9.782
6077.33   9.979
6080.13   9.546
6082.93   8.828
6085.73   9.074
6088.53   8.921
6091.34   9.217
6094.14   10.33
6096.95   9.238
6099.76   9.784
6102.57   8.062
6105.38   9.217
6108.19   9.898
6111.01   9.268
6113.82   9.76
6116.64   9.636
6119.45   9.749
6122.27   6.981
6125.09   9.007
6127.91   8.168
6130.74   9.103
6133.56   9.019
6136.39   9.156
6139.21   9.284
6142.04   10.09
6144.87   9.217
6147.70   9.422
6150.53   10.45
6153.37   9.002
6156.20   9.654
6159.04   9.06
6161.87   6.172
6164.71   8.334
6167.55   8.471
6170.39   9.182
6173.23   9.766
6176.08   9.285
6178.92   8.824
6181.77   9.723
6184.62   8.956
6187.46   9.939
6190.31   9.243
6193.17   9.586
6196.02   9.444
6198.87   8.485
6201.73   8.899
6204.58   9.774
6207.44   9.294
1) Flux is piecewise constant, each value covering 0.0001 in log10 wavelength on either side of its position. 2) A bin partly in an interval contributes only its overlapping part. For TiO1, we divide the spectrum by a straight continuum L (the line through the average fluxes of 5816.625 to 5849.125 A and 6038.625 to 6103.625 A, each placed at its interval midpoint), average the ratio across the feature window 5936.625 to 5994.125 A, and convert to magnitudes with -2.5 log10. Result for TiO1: 0.01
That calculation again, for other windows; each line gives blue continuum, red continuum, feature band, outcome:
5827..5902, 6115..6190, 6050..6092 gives -0.05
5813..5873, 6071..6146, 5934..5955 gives -0.01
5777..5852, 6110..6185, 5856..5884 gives 0.07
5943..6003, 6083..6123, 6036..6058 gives -0.03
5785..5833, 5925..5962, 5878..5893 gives 0.23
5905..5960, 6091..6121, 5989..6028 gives 0.02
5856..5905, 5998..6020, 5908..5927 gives -0.13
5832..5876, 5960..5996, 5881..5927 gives 0.12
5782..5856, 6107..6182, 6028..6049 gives -0.06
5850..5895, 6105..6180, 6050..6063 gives -0.07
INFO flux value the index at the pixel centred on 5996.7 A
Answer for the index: 9.524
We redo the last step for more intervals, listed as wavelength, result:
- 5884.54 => 9.683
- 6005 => 9.624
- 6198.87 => 8.485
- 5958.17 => 8.594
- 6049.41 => 9.778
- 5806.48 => 9.29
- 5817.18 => 10.91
